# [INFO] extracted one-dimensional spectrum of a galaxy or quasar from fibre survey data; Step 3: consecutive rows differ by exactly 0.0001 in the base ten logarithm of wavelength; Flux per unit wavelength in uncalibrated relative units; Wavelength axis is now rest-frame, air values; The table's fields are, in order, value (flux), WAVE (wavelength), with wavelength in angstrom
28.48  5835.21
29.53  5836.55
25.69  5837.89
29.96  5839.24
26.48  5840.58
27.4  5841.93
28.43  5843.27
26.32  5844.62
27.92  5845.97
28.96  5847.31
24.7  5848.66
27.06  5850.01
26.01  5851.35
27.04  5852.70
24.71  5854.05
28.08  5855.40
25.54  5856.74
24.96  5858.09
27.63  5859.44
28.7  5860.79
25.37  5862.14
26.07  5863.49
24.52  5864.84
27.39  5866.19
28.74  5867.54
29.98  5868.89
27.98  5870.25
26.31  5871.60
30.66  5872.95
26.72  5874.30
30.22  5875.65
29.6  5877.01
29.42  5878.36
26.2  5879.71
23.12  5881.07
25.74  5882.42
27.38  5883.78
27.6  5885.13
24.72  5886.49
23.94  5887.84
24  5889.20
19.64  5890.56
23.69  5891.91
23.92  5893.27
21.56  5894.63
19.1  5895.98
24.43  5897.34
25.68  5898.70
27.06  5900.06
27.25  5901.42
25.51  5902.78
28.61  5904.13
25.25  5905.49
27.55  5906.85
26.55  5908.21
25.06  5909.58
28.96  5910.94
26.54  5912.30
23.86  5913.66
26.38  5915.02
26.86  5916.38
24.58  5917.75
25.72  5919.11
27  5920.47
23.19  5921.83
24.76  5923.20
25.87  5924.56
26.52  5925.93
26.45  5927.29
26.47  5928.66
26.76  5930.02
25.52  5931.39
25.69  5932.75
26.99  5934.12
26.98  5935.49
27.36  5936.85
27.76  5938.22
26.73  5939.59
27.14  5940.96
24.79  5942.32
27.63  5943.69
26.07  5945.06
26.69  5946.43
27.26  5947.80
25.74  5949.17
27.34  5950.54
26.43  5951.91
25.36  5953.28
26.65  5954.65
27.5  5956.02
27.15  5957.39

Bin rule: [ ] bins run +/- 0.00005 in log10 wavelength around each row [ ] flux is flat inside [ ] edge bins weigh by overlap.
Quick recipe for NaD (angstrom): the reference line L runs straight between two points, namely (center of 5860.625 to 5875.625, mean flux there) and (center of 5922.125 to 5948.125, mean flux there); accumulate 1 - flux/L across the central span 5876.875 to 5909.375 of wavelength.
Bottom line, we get 2.3 angstrom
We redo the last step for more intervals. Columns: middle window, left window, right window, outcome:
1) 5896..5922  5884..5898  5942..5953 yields -1.7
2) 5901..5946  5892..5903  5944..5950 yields -1.6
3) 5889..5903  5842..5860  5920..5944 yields 1.5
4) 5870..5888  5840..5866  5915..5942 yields -0.5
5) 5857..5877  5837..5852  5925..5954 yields -0.4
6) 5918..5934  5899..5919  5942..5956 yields 0.4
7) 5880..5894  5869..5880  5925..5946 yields 1.9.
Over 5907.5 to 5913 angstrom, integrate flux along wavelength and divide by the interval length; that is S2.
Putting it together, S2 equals 26.7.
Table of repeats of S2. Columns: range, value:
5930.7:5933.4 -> 25.6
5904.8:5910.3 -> 26.1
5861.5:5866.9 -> 25.9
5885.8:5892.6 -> 23.2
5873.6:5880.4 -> 28.4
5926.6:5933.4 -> 26.2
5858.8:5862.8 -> 27.2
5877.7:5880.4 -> 27.8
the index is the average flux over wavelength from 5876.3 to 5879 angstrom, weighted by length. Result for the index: 29.5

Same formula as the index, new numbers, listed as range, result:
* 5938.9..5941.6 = 26.9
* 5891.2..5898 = 22.5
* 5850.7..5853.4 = 26.5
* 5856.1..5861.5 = 26.7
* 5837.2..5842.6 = 27.4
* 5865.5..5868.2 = 28.1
